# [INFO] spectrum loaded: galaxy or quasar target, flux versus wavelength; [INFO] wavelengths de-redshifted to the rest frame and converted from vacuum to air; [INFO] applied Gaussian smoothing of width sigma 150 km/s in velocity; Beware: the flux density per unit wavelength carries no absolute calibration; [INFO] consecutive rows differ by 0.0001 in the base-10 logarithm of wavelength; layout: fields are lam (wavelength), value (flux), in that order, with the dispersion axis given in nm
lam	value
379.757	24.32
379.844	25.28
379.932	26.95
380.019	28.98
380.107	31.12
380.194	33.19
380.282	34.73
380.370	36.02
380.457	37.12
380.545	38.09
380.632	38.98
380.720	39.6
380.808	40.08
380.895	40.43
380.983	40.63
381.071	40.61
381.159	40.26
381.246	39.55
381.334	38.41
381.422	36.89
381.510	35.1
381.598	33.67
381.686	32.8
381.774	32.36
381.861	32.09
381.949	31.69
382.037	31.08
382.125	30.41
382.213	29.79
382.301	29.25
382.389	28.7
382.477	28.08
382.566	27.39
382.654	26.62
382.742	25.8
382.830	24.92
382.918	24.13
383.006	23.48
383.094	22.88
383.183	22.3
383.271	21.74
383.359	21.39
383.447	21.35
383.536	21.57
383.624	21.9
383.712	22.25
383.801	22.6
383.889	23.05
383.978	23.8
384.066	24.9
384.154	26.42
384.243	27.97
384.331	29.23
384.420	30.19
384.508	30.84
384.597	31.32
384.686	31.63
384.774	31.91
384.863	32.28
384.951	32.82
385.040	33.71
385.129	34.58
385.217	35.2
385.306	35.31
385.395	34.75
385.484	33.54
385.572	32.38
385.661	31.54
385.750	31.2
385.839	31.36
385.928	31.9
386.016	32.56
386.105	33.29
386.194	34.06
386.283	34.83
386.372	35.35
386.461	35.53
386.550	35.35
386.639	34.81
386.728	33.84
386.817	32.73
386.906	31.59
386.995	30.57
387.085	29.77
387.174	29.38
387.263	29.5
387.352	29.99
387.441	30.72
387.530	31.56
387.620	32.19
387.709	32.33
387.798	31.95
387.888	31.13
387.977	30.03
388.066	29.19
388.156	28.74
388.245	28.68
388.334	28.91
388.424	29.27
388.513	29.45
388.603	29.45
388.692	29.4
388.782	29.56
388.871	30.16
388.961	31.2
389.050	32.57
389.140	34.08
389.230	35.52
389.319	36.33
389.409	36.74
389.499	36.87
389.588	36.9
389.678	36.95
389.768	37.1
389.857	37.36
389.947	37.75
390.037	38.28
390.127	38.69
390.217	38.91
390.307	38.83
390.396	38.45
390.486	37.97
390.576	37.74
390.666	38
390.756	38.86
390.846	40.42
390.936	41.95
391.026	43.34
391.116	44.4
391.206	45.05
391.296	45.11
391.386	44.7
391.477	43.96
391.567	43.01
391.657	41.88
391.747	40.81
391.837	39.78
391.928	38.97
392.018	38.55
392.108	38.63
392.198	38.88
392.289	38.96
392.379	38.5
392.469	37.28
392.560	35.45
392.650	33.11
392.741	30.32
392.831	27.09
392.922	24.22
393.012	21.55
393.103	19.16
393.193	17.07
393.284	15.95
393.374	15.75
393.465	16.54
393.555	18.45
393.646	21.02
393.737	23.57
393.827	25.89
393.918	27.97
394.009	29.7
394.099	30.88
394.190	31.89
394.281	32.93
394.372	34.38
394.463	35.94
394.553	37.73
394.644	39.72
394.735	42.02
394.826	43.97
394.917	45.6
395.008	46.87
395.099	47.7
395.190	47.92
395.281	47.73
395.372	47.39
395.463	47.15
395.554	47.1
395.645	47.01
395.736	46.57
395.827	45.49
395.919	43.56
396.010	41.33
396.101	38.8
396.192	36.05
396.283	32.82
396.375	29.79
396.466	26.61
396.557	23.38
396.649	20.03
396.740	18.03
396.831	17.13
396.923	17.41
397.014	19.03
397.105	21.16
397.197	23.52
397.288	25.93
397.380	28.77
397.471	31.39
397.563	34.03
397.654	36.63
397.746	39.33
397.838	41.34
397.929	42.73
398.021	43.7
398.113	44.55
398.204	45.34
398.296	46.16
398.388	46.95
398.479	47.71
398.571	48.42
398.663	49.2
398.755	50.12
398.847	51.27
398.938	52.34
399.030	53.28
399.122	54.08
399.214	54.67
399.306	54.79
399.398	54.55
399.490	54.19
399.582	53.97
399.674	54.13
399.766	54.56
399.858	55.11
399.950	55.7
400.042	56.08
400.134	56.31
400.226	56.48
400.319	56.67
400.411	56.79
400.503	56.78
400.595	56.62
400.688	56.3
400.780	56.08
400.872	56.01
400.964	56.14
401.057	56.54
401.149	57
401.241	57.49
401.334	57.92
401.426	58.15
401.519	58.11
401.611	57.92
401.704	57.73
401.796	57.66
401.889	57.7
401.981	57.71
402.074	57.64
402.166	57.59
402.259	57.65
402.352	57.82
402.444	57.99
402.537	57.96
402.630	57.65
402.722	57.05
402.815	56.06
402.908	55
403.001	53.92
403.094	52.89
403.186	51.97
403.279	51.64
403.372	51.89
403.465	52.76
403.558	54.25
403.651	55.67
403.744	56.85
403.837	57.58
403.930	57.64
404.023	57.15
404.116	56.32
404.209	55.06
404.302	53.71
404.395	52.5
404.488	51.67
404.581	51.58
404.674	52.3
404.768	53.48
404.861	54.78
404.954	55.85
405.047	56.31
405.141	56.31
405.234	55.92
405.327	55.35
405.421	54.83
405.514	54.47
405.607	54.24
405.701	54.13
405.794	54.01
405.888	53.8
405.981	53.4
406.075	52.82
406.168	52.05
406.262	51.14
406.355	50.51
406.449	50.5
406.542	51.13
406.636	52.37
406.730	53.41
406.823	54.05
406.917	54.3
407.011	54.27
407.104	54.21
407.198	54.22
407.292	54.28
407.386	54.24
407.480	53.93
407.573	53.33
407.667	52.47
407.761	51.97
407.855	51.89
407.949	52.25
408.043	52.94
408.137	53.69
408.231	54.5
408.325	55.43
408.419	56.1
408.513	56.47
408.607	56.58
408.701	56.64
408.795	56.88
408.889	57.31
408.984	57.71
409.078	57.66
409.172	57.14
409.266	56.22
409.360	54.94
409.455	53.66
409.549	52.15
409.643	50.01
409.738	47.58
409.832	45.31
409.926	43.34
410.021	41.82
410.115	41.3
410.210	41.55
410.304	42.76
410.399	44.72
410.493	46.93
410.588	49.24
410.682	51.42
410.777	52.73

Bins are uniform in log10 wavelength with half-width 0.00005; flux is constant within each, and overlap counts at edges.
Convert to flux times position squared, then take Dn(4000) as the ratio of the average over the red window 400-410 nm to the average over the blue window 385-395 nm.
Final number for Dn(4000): 1.75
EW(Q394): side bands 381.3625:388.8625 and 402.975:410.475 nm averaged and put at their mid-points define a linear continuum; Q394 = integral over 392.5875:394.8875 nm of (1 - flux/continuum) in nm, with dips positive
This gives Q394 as 0.66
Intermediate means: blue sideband 29.9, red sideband 53.1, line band 28.1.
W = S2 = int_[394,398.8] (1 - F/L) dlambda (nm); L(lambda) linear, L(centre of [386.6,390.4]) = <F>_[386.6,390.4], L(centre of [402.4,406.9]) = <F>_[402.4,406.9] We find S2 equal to 0.64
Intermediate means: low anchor 32.9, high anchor 54.2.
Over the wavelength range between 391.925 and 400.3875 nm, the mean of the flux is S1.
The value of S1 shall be 38.3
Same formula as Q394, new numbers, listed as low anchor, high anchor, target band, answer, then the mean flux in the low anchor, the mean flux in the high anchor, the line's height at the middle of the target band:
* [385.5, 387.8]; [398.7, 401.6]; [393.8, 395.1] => 0.26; 32.3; 55.4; 45.7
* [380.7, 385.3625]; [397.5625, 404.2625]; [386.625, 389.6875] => 0.43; 30.1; 53.7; 36.9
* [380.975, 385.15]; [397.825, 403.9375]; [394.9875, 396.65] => 0.23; 29.2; 54.3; 47.1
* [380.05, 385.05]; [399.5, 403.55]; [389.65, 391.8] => 0.06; 30.5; 56.1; 41.5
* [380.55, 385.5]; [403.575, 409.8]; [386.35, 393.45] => 0.60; 30.5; 54.2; 37.4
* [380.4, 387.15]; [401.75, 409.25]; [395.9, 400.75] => 0.46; 31.2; 54.7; 47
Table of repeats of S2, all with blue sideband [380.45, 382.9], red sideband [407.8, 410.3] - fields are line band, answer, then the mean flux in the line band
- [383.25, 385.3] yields 0.453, 27.7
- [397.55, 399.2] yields -0.049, 46.4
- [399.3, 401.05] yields -0.359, 55.7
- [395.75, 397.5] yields 0.601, 28.7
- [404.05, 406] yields -0.192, 54.3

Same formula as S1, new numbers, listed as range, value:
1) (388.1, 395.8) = 35.6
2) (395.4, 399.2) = 38.1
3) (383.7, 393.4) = 33.3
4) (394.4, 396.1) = 44.2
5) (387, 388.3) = 30.4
